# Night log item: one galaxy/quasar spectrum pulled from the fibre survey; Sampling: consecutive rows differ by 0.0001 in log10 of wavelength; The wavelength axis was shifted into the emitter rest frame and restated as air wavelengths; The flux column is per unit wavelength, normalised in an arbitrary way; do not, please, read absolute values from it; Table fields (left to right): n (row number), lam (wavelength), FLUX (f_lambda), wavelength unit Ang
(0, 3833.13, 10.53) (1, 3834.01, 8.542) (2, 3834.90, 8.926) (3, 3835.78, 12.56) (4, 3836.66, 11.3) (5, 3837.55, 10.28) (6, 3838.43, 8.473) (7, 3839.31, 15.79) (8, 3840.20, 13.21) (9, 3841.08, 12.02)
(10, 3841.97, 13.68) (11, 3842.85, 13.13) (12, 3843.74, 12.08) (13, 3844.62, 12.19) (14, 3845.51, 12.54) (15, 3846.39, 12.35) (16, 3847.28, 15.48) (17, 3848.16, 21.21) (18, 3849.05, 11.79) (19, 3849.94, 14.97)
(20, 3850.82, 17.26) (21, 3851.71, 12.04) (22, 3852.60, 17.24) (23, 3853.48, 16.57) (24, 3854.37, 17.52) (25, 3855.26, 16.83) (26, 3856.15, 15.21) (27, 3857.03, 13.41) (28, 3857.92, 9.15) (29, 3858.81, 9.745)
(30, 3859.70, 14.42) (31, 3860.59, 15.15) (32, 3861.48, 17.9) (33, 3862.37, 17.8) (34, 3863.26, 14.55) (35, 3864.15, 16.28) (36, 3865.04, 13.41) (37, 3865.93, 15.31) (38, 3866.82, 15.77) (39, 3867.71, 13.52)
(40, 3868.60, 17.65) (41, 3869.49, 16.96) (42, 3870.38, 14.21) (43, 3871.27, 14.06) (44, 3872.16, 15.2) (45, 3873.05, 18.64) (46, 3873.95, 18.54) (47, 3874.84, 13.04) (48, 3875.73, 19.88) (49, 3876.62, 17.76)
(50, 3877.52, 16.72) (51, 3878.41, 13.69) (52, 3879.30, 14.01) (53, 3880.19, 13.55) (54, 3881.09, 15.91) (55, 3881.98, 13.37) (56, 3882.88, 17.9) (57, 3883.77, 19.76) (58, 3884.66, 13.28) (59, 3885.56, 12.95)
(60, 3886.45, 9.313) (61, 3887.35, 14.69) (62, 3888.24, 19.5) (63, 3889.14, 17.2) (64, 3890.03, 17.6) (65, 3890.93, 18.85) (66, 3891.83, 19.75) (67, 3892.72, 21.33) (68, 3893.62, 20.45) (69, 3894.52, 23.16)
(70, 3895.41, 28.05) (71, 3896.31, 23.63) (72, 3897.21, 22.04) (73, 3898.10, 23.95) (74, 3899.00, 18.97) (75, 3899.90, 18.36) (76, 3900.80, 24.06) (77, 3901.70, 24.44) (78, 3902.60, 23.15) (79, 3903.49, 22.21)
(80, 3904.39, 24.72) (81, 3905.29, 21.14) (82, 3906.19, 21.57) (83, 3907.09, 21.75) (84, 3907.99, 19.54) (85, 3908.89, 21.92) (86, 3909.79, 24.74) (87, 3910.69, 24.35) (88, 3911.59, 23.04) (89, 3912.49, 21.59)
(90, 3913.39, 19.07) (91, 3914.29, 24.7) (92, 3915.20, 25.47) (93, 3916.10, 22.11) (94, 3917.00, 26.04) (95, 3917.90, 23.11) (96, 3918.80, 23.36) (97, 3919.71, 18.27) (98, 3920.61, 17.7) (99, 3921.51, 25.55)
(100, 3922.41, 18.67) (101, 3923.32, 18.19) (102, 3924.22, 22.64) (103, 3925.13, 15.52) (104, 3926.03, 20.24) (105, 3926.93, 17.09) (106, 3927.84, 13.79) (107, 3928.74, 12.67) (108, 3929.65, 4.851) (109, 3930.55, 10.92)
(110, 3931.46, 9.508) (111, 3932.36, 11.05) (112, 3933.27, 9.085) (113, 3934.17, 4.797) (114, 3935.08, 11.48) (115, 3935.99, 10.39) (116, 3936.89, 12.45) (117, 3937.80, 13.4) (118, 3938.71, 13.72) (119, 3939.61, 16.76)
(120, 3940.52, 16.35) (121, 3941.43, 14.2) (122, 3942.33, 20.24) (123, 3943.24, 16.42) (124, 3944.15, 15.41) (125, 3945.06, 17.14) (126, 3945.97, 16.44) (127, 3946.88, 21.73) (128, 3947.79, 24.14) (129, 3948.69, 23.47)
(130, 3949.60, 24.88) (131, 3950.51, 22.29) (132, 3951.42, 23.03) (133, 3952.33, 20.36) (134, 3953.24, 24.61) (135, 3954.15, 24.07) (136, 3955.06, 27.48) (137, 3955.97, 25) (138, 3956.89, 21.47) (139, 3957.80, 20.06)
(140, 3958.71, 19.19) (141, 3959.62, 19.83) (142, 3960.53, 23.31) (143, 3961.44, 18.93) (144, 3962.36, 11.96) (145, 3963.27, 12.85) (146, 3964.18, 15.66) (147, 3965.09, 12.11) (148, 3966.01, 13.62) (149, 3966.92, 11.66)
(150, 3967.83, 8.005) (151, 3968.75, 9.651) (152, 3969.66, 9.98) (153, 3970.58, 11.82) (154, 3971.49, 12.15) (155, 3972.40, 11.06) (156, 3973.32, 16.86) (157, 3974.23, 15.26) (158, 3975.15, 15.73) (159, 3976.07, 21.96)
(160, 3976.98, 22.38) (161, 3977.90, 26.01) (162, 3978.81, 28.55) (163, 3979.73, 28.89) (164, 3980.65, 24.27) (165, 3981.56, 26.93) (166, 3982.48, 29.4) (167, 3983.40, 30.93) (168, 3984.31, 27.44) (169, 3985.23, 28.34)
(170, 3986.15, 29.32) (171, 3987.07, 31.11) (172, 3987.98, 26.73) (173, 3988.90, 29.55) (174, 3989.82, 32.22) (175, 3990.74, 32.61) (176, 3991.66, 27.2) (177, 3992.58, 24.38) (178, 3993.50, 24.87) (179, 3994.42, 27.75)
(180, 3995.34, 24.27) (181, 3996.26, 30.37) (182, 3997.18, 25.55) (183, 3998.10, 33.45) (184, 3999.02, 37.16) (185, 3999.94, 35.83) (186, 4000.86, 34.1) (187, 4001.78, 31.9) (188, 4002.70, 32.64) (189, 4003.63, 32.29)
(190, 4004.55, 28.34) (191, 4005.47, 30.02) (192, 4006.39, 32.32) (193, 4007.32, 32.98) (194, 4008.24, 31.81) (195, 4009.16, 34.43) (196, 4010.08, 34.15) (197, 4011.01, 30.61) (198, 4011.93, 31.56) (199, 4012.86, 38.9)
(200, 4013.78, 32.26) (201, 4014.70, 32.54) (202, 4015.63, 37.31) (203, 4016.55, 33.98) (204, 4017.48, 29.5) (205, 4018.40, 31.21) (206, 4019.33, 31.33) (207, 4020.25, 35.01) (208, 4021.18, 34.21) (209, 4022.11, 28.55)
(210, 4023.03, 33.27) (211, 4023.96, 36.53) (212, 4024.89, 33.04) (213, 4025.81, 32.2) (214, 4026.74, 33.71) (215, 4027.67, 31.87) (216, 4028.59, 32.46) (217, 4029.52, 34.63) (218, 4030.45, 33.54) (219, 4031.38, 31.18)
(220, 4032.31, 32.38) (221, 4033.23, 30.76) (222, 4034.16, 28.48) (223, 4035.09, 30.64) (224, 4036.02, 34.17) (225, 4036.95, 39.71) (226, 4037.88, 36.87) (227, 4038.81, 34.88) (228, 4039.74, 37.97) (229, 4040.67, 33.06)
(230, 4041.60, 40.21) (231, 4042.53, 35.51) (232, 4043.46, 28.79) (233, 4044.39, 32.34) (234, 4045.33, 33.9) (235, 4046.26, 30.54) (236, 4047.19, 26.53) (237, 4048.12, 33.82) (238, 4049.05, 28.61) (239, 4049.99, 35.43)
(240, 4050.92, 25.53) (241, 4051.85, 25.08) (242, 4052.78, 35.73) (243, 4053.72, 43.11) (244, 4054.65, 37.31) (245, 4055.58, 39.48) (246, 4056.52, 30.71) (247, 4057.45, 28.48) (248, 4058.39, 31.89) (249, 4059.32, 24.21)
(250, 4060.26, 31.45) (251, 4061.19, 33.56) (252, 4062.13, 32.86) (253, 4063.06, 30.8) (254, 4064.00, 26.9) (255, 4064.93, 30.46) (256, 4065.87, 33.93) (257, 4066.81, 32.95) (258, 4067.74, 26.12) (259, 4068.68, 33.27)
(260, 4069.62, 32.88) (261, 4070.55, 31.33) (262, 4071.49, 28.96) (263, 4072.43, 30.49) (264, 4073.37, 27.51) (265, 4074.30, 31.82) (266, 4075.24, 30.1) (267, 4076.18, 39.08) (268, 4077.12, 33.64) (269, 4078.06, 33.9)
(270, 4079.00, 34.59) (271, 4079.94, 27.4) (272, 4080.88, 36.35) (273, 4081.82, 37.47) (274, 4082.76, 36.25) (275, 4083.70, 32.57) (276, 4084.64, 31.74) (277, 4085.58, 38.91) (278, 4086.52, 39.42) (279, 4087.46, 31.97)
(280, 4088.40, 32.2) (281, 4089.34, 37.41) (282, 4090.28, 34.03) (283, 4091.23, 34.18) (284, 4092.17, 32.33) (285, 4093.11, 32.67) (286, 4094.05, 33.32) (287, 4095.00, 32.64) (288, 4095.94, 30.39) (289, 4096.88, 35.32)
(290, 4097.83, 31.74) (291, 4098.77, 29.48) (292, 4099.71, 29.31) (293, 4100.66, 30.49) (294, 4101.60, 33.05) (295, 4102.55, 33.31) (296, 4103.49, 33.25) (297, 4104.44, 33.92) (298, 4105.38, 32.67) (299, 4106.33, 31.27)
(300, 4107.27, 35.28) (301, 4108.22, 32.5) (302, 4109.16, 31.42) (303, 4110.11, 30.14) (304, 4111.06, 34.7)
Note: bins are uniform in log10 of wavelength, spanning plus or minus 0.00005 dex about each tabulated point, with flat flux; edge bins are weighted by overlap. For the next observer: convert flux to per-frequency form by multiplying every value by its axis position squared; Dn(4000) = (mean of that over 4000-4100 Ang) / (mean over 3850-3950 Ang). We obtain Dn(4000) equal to 2.0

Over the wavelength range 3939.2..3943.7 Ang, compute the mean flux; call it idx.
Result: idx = 16.8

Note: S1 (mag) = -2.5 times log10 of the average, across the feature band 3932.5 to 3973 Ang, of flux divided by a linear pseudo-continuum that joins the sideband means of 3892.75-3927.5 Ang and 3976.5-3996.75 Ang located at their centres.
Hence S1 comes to 0.45 mag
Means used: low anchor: 21.9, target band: 16.6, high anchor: 27.9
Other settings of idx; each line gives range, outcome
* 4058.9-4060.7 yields 27.8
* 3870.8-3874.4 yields 16.6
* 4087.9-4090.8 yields 34.5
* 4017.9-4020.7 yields 32.5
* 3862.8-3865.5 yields 14.8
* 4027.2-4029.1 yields 32.3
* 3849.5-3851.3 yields 16.1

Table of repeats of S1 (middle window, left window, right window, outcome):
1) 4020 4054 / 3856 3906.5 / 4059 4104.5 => -0.136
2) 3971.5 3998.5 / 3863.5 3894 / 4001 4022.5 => 0.143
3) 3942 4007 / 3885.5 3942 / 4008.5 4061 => 0.124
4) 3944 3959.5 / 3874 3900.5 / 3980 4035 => 0.149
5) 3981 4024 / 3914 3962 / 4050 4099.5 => -0.235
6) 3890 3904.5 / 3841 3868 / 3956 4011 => -0.233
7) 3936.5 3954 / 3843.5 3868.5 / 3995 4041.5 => 0.295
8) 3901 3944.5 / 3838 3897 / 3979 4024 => 0.191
